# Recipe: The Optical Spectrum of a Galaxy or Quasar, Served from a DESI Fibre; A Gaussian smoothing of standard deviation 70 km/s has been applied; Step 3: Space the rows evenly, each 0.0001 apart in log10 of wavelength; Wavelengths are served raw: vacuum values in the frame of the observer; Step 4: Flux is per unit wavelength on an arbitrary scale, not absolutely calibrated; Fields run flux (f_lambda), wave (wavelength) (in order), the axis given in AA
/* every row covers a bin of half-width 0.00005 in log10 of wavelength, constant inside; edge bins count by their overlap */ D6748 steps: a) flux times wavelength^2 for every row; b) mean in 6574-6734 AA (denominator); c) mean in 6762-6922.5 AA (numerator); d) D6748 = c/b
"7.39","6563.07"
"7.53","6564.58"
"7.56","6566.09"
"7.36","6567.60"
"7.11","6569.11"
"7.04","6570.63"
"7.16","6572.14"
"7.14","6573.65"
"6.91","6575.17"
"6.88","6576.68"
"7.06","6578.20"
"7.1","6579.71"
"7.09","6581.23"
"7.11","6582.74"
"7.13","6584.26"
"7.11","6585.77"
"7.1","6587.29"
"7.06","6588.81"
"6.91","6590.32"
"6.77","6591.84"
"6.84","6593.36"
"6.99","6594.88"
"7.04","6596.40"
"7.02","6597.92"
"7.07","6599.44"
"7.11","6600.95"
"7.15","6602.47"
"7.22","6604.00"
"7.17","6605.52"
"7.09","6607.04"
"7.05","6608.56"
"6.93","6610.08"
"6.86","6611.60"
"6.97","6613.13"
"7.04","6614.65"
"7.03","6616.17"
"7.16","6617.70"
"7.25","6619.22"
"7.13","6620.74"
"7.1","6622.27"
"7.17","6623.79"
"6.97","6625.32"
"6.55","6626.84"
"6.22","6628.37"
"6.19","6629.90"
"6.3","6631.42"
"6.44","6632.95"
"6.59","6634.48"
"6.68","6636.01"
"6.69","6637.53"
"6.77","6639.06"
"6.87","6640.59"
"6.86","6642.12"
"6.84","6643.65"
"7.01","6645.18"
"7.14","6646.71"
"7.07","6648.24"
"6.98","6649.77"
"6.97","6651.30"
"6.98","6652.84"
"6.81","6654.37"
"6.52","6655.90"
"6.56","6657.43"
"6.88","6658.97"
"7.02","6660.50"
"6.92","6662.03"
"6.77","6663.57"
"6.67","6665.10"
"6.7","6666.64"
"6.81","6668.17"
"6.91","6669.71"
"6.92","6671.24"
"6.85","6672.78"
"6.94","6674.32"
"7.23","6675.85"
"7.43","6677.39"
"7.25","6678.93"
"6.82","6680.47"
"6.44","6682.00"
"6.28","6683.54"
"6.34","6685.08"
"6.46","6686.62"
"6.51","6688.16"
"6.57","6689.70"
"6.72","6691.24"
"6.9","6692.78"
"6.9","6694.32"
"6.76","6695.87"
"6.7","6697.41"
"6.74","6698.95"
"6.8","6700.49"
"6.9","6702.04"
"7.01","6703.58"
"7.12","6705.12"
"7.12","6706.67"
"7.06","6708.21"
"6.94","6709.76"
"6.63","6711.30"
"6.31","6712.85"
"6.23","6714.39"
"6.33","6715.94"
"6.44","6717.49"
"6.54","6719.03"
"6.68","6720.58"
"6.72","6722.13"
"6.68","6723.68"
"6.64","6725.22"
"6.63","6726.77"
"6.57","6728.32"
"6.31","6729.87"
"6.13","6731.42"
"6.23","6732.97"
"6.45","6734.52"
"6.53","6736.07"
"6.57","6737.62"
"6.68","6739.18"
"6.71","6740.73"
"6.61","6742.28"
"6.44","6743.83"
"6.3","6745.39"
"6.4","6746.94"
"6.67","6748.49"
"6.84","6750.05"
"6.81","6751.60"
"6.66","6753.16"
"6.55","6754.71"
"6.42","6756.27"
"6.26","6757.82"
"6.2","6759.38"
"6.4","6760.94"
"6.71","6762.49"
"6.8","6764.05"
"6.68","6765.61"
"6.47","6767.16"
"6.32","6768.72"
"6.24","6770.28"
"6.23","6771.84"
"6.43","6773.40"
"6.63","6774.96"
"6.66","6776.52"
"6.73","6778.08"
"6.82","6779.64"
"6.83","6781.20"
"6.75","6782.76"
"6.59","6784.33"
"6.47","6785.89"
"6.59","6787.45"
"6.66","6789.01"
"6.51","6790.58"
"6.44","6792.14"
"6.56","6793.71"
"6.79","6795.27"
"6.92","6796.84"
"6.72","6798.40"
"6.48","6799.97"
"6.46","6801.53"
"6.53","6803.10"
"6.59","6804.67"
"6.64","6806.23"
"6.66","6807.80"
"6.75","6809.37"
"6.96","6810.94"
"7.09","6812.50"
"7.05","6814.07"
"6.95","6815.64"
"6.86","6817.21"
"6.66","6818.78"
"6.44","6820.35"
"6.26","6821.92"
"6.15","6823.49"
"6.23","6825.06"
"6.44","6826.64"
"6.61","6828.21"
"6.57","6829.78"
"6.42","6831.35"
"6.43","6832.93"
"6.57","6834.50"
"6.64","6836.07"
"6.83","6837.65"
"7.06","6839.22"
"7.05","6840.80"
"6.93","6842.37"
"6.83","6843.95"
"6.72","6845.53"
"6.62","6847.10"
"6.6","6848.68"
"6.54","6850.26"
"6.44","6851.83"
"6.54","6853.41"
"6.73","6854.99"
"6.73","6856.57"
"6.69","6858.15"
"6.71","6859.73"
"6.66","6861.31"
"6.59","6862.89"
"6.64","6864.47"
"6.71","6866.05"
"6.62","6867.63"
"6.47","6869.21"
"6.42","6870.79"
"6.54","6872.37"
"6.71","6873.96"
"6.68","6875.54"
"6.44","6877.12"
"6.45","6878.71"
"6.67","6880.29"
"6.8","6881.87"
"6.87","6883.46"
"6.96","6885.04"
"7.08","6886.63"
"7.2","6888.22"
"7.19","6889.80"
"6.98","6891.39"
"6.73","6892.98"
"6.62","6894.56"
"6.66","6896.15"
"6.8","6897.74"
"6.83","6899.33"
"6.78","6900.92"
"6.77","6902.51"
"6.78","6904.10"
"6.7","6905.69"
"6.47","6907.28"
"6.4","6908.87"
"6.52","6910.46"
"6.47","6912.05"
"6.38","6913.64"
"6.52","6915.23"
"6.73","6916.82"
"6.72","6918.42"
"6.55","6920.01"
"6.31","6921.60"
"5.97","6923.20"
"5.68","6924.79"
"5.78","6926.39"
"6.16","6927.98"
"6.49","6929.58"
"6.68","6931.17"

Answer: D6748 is 1.03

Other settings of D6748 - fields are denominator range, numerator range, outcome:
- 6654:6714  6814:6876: 1.02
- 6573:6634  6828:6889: 1.04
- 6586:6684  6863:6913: 1.05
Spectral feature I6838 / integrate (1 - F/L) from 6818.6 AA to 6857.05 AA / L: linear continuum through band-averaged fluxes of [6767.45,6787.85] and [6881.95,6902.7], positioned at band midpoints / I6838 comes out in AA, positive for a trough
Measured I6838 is 0.73 AA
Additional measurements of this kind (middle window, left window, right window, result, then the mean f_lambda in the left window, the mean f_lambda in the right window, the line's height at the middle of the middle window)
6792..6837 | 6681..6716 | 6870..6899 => 0.8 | 6.69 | 6.77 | 6.74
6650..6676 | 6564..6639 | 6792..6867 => 0.2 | 6.98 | 6.66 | 6.89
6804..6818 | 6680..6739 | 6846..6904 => -0.3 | 6.62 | 6.71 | 6.68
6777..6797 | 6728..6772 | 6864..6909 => -0.3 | 6.49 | 6.73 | 6.56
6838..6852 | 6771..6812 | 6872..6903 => -0.1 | 6.63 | 6.79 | 6.72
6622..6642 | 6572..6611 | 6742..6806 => 0.8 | 7.04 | 6.57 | 6.94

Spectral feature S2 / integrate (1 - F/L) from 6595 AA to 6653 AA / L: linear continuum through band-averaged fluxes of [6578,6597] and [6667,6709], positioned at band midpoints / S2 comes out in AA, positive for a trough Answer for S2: 0.3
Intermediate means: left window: 7.02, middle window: 6.91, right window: 6.83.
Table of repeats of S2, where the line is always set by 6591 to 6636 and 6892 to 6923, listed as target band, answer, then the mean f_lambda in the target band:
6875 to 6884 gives 0.0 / 6.65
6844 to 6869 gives 0.1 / 6.64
